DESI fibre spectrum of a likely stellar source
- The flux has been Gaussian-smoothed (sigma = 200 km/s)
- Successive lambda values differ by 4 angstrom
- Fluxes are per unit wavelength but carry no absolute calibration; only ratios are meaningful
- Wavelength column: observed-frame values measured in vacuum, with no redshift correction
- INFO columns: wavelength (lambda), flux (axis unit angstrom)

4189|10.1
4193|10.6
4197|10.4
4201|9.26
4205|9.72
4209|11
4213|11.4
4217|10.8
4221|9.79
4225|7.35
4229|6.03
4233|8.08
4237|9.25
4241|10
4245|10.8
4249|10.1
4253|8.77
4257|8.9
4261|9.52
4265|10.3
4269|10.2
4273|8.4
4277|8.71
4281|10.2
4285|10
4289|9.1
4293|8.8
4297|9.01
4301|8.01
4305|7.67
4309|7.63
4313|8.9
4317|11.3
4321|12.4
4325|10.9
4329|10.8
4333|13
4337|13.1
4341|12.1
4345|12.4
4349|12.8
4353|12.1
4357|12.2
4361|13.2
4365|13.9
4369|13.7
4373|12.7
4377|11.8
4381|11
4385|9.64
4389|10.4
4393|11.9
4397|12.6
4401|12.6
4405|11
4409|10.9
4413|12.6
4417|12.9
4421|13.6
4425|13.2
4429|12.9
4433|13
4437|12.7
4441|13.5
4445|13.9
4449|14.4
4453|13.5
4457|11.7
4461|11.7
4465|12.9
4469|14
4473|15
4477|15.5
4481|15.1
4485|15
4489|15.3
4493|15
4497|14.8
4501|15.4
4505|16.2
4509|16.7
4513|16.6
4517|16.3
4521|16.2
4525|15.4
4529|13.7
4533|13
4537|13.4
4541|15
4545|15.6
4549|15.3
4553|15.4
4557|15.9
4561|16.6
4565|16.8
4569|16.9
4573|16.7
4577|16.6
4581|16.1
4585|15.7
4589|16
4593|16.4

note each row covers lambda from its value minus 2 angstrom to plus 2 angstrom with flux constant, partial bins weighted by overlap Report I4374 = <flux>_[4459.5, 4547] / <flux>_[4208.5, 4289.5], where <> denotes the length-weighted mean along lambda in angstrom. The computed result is 1.58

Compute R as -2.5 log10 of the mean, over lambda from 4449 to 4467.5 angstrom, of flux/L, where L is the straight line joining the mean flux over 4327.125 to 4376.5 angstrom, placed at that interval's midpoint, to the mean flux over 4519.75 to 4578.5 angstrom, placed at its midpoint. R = 0.12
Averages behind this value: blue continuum 12.6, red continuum 15.5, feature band 12.7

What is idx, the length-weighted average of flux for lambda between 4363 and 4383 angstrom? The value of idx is 12.6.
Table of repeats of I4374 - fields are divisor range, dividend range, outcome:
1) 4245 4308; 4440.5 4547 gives 1.59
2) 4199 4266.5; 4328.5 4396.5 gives 1.29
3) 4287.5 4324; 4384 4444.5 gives 1.33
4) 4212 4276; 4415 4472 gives 1.41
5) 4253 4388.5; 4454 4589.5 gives 1.42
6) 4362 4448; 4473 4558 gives 1.23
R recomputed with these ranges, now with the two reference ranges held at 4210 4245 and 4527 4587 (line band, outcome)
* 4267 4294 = 0.098 mag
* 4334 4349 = -0.108 mag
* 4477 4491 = -0.079 mag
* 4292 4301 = 0.207 mag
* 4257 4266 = 0.027 mag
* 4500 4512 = -0.117 mag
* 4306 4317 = 0.232 mag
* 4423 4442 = 0.009 mag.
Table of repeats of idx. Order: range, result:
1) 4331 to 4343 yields 12.7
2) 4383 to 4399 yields 11.1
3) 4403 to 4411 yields 10.9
